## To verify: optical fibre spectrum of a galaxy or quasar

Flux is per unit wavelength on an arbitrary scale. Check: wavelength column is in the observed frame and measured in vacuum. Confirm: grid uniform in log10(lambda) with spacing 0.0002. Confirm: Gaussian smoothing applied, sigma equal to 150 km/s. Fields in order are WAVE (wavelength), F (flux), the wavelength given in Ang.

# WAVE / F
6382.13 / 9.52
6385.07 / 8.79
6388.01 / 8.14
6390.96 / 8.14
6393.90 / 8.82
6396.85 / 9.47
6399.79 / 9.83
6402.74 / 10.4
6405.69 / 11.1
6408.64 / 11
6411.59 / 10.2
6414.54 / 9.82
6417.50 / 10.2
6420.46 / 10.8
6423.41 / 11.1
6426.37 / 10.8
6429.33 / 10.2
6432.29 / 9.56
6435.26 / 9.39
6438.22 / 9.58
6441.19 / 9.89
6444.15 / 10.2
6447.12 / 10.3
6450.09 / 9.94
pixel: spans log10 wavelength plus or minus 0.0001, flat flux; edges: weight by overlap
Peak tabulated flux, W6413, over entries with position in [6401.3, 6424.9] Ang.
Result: 11.1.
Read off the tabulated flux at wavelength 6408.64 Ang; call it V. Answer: 11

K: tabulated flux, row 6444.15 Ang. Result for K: 10.2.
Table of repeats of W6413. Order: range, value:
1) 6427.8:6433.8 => 10.2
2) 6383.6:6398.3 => 9.47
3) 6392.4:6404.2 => 10.4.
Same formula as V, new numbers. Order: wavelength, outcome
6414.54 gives 9.82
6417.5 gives 10.2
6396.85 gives 9.47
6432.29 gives 9.56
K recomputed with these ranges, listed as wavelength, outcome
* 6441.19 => 9.89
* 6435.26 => 9.39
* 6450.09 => 9.94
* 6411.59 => 10.2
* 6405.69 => 11.1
